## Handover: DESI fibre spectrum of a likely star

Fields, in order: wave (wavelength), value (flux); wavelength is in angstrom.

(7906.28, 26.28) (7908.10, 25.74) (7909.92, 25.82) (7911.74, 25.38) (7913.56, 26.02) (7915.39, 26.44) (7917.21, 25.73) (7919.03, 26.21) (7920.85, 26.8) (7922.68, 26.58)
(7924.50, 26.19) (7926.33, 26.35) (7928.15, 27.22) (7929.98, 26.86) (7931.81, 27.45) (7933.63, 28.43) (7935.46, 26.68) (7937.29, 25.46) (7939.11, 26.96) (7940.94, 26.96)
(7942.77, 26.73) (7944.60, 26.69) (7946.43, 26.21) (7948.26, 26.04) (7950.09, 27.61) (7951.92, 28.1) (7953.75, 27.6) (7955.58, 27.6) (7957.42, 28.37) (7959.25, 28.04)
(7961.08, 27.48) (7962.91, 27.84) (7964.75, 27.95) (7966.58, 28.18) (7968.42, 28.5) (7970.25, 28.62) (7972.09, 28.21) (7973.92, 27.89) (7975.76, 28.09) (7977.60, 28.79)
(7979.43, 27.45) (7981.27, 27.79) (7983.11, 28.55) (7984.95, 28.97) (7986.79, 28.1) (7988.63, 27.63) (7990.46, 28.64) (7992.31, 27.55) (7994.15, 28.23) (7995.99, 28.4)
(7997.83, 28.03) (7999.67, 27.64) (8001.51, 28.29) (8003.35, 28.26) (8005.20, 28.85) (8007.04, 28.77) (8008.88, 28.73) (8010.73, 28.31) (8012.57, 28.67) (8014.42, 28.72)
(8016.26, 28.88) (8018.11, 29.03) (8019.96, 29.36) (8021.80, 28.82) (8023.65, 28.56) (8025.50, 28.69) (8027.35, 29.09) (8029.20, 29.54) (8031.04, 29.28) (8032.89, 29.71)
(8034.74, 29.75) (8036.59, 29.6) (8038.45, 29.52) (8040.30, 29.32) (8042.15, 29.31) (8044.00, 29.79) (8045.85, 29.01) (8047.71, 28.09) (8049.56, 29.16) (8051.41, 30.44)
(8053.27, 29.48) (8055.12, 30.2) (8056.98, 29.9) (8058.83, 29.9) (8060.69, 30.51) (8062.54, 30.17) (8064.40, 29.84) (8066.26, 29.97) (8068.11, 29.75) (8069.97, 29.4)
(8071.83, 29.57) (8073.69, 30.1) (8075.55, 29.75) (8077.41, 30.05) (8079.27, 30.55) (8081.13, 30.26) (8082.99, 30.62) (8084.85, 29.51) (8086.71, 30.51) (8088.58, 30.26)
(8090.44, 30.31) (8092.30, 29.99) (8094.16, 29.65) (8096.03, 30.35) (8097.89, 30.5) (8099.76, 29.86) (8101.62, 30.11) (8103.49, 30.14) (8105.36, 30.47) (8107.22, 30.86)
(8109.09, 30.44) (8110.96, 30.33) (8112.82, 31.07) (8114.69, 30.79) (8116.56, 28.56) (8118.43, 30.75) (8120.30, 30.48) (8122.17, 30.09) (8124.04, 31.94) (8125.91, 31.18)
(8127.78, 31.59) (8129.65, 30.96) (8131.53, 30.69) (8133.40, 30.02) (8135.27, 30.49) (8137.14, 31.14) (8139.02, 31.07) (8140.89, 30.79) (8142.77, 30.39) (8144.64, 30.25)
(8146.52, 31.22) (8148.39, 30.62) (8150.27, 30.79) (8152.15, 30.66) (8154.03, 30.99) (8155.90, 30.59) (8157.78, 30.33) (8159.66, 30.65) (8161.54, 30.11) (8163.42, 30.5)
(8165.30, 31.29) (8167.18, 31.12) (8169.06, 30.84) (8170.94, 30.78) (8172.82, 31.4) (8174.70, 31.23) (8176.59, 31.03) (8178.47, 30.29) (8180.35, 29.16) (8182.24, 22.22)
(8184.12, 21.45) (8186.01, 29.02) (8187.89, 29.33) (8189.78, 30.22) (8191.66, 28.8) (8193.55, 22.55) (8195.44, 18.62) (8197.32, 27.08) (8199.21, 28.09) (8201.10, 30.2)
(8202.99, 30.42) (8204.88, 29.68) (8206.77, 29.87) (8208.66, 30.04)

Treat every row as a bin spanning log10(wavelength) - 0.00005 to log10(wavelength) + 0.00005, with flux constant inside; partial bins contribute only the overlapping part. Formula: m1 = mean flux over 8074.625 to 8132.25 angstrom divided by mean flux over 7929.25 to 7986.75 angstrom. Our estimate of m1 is 1.1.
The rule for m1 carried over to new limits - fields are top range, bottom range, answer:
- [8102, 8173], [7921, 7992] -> 1.11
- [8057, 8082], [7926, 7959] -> 1.11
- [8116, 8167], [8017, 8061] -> 1.04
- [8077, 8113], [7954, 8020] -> 1.07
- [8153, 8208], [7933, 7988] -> 1.04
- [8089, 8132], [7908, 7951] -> 1.15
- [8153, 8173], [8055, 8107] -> 1.02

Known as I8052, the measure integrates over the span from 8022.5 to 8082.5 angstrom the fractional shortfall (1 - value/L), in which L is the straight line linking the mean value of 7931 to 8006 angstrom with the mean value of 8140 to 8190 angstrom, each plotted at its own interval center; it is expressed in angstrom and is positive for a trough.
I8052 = -2.00 angstrom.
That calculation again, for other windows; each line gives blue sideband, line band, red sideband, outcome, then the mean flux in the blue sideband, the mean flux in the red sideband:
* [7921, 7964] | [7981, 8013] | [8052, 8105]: 0.0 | 27.1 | 30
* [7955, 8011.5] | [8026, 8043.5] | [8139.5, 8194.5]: -0.5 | 28.2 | 29.6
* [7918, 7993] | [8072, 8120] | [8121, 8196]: -2.0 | 27.5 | 29.7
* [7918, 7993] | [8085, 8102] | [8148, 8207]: -1.0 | 27.5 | 29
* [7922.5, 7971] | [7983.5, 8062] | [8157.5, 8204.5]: -3.5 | 27.3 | 28.7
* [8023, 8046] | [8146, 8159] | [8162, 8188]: -0.6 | 29.3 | 29.3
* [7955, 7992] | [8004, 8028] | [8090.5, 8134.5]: 0.0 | 28.1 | 30.5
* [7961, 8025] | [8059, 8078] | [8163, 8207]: -1.0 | 28.3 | 28.5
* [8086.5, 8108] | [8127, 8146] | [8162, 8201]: -0.9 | 30.2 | 28.3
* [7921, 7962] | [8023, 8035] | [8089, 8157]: -0.2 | 27.1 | 30.6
